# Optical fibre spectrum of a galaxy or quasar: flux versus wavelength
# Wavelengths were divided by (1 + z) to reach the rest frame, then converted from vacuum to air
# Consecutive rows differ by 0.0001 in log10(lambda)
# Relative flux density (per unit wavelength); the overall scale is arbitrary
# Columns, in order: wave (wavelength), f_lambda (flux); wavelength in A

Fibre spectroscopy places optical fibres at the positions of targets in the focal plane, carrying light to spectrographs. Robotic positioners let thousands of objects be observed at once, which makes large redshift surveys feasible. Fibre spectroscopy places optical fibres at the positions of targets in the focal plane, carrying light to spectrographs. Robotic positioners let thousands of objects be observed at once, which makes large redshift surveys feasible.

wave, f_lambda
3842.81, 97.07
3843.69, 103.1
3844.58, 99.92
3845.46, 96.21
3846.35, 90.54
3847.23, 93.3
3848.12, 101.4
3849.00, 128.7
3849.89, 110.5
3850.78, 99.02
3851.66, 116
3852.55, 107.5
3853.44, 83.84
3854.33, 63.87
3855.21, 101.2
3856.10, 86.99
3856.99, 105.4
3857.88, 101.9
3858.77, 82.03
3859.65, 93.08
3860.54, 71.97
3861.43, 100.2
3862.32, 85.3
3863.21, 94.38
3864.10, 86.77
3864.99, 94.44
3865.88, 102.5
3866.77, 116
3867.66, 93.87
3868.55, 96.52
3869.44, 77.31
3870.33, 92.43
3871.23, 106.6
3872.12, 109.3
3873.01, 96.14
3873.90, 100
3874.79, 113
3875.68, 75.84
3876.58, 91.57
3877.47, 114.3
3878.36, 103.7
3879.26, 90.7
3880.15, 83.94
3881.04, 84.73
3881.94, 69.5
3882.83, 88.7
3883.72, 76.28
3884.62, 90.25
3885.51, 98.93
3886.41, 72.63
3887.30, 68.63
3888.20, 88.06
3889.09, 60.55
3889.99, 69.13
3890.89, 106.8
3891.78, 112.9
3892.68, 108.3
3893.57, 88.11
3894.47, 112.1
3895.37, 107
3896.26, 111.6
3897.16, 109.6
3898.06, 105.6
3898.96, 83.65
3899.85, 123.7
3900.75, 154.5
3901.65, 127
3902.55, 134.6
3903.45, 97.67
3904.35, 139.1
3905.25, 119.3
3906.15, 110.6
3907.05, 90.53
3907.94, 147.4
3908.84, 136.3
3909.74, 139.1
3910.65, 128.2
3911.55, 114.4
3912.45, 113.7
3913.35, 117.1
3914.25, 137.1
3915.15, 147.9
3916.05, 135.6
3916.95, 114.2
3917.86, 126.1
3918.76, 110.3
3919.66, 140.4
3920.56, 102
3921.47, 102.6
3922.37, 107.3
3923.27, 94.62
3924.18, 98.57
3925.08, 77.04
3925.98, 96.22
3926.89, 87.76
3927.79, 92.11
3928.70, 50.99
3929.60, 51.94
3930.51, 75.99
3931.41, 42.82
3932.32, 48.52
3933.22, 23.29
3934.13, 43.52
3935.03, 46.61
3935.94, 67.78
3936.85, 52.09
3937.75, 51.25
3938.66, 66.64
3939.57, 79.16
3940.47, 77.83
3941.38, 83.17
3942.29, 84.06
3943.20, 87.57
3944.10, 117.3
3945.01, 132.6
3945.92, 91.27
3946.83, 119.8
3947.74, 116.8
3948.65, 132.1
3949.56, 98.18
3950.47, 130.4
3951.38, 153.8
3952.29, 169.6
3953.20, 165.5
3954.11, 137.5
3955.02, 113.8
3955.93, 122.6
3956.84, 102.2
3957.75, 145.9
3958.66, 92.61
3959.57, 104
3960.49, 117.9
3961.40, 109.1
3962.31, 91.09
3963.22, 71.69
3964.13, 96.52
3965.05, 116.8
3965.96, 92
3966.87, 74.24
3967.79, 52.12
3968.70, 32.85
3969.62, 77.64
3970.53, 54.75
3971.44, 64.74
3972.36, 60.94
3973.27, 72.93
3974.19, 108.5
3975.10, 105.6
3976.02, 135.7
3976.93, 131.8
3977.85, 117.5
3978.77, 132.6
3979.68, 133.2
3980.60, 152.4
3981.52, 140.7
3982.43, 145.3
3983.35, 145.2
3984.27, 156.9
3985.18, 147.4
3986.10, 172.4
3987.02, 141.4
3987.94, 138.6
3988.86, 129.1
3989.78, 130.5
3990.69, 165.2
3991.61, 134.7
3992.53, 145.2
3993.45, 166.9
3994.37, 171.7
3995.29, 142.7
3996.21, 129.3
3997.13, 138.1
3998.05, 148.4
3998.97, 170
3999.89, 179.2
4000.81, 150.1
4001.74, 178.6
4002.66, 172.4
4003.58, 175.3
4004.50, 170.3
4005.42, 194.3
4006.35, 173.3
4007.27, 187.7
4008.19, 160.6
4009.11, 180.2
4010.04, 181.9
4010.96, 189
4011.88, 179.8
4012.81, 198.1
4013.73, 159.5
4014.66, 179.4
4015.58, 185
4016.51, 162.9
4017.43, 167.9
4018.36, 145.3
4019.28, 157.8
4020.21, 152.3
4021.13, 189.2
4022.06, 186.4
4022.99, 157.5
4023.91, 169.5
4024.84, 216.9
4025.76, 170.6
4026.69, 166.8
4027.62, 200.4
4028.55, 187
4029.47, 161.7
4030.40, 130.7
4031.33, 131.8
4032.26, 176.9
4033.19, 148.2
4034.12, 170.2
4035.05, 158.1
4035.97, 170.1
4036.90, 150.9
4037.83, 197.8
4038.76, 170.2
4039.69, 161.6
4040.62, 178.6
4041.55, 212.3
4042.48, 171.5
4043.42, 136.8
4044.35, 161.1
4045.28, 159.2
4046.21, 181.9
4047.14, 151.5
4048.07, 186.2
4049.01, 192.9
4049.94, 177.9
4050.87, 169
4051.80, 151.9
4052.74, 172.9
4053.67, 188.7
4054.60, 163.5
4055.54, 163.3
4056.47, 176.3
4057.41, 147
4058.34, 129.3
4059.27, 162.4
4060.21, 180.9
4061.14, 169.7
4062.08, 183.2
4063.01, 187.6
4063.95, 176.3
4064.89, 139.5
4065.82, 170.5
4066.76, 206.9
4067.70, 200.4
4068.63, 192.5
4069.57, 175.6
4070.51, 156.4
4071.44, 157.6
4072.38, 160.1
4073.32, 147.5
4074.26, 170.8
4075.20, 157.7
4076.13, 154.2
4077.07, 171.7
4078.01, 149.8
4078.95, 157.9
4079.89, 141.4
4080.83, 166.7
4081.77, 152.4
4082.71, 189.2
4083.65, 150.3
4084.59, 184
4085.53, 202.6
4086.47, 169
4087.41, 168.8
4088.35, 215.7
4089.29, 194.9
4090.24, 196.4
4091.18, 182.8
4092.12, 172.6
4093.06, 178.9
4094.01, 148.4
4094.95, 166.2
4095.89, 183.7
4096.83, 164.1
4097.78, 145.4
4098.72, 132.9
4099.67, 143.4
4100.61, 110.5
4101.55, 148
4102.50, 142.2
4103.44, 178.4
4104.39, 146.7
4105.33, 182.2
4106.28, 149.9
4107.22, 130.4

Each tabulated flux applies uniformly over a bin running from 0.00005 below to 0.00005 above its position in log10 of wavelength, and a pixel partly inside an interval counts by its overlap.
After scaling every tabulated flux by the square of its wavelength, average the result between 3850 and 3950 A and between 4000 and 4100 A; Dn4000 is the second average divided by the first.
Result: 1.9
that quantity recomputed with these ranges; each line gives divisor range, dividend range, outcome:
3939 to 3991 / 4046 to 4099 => 1.58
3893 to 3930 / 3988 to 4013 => 1.53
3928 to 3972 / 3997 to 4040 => 1.96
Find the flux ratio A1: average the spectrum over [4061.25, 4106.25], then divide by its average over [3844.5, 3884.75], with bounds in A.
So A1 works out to 1.76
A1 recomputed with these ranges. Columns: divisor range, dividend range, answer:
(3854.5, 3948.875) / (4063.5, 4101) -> 1.73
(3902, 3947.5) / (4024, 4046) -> 1.74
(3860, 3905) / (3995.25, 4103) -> 1.72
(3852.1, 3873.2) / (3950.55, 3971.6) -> 1.11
